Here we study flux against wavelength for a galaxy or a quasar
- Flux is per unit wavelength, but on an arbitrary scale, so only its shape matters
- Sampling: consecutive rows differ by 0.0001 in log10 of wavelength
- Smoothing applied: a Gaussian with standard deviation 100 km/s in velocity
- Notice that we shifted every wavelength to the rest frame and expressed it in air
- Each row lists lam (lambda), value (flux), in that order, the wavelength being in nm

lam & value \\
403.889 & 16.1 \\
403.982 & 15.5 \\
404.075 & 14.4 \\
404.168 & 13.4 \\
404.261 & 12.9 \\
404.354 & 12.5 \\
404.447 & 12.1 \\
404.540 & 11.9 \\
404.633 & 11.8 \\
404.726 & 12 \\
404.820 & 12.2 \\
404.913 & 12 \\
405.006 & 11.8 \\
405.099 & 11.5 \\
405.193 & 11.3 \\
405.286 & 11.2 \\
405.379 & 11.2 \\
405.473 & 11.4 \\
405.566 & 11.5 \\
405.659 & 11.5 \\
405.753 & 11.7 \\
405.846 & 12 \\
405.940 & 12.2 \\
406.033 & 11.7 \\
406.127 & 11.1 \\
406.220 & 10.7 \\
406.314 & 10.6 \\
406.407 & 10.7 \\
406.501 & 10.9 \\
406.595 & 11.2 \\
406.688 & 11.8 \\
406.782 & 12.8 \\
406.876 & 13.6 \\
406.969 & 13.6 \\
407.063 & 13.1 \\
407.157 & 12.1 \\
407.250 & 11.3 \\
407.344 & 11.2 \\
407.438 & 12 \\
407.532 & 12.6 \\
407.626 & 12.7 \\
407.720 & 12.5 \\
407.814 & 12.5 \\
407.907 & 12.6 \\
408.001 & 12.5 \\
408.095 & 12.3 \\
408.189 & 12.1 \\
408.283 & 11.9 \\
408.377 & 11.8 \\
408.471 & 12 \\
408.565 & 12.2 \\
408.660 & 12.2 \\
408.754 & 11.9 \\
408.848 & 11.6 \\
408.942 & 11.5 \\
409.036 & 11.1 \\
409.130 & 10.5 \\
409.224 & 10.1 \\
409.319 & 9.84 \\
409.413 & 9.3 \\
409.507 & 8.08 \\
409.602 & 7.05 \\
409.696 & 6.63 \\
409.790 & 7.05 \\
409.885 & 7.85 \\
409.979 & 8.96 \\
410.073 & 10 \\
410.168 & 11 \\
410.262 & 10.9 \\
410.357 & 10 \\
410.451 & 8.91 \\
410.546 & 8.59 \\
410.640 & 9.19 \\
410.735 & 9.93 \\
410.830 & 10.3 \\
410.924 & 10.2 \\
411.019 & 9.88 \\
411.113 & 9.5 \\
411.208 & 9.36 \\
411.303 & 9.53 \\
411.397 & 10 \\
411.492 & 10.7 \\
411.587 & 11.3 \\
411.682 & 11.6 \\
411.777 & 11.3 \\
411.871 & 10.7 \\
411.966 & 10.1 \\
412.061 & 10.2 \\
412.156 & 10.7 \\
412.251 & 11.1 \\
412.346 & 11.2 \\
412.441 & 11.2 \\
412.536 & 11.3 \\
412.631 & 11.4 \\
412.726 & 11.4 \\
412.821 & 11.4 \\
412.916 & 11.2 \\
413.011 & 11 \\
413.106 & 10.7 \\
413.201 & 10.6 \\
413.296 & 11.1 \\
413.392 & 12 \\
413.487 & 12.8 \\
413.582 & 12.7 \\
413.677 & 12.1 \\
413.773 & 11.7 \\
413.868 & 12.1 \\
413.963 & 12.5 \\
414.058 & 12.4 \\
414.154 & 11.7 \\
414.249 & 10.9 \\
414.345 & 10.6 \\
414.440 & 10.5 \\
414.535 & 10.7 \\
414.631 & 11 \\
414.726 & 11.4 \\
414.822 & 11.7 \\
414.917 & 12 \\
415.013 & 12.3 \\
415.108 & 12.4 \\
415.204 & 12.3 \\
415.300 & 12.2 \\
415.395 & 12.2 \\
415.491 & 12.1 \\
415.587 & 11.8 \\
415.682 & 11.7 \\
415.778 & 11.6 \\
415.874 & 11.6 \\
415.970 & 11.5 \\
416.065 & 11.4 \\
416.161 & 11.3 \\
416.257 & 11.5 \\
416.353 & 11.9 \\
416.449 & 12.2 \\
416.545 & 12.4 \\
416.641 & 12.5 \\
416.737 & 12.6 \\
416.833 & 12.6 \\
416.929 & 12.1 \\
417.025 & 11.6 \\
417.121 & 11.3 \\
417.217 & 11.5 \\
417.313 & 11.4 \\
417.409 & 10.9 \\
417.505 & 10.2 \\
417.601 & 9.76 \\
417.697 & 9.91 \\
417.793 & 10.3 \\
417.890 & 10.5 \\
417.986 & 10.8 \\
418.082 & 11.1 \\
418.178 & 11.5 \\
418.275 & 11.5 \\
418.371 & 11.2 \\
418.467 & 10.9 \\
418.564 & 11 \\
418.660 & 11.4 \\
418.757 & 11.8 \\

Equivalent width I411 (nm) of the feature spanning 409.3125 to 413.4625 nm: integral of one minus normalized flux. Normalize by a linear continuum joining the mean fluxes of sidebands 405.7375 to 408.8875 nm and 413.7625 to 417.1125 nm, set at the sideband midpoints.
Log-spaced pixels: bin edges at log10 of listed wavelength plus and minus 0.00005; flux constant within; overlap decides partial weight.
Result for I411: 0.619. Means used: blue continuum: 12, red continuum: 11.8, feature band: 10.1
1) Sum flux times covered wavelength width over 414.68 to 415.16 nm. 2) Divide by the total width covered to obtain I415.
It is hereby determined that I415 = 12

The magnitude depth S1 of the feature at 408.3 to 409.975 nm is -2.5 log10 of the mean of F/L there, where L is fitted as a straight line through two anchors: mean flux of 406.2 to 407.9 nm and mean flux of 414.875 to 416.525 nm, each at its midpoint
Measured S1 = 0.19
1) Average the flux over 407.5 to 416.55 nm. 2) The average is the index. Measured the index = 11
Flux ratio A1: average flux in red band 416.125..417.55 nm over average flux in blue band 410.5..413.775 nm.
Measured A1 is 1.09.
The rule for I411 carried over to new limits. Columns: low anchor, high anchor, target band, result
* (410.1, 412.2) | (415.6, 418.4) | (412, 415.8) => -0.28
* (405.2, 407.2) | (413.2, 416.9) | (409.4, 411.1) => 0.39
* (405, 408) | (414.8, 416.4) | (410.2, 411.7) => 0.24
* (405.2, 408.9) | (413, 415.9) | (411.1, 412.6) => 0.14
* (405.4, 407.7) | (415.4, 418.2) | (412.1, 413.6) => 0.03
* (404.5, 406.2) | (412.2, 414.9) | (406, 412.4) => 0.41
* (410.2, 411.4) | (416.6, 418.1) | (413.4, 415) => -0.19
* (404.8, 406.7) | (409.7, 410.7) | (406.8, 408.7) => -0.36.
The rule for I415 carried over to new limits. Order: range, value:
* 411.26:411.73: 10.6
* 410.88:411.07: 10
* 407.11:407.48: 11.7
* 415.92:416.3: 11.4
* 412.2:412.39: 11.1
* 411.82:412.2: 10.4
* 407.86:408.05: 12.6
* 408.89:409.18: 11.1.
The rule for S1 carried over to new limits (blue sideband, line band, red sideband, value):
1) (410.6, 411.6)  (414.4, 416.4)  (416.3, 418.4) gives -0.07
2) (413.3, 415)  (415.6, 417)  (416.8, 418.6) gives -0.06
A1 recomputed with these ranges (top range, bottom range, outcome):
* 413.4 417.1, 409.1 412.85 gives 1.19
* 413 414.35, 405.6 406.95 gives 1.01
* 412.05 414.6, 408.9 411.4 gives 1.21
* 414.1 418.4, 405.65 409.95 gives 1.02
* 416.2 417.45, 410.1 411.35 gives 1.21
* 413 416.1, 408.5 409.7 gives 1.13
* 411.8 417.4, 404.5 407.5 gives 0.99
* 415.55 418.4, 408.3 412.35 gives 1.13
